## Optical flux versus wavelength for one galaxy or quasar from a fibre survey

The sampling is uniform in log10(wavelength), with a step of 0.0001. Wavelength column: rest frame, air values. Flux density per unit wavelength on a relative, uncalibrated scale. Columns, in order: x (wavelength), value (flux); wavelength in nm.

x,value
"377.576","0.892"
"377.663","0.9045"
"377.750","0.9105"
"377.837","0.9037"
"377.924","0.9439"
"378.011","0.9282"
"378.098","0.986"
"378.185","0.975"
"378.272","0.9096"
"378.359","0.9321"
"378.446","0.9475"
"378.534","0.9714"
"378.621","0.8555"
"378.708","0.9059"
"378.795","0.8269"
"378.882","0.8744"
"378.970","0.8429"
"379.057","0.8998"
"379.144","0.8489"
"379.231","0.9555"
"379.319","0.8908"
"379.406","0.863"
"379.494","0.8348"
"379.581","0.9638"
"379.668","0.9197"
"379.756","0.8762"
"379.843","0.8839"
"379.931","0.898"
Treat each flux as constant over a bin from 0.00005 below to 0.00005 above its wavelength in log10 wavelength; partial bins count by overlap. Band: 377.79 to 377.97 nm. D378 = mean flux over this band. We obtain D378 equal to 0.924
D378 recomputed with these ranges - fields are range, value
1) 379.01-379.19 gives 0.879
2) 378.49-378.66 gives 0.914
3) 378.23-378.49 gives 0.929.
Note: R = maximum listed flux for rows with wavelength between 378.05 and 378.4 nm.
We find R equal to 0.986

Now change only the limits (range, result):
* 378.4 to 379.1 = 0.9714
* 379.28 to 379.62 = 0.9638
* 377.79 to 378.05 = 0.9439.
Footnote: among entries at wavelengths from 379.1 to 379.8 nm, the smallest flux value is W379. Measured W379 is 0.8348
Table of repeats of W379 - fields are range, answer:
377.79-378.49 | 0.9037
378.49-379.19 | 0.8269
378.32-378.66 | 0.8555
